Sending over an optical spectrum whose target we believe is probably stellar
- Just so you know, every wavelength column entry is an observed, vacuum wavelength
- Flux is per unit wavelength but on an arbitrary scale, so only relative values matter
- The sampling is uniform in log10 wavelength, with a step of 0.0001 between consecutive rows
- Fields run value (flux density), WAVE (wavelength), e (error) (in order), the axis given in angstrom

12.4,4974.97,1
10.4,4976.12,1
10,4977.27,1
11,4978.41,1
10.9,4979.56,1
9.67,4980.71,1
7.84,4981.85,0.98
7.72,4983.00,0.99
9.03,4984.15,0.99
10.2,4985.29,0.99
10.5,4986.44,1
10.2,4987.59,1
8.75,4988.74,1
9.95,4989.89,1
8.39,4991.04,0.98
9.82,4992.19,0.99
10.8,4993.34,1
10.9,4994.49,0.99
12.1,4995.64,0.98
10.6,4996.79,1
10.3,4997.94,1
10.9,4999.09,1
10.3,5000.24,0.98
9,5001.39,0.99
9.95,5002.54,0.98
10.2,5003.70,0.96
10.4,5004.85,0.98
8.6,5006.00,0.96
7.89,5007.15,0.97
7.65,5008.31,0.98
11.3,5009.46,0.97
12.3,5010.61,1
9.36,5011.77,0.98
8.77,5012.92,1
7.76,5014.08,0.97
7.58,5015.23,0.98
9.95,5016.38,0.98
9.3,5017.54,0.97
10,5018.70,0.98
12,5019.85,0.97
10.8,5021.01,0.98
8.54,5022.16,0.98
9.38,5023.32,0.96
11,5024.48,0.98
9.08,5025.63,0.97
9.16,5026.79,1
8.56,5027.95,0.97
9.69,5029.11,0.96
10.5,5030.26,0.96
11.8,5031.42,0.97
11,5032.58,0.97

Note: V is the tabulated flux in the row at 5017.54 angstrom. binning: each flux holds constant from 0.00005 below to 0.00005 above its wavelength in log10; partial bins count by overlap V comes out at 9.3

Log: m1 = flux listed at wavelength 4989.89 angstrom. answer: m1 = 9.95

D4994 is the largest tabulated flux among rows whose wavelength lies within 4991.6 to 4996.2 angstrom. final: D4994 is 12.1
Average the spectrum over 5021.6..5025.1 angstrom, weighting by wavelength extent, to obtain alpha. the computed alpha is 9.64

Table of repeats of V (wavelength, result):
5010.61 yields 12.3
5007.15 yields 7.89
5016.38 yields 9.95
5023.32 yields 9.38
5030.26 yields 10.5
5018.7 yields 10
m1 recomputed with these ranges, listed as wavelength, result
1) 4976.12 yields 10.4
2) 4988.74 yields 8.75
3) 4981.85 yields 7.84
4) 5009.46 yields 11.3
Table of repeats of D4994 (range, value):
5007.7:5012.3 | 12.3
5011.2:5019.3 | 10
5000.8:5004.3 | 10.2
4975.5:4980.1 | 11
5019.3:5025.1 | 12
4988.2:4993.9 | 10.8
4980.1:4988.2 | 10.5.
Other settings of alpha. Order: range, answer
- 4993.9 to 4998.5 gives 11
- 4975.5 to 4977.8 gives 10.2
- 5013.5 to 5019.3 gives 8.94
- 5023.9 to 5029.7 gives 9.51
